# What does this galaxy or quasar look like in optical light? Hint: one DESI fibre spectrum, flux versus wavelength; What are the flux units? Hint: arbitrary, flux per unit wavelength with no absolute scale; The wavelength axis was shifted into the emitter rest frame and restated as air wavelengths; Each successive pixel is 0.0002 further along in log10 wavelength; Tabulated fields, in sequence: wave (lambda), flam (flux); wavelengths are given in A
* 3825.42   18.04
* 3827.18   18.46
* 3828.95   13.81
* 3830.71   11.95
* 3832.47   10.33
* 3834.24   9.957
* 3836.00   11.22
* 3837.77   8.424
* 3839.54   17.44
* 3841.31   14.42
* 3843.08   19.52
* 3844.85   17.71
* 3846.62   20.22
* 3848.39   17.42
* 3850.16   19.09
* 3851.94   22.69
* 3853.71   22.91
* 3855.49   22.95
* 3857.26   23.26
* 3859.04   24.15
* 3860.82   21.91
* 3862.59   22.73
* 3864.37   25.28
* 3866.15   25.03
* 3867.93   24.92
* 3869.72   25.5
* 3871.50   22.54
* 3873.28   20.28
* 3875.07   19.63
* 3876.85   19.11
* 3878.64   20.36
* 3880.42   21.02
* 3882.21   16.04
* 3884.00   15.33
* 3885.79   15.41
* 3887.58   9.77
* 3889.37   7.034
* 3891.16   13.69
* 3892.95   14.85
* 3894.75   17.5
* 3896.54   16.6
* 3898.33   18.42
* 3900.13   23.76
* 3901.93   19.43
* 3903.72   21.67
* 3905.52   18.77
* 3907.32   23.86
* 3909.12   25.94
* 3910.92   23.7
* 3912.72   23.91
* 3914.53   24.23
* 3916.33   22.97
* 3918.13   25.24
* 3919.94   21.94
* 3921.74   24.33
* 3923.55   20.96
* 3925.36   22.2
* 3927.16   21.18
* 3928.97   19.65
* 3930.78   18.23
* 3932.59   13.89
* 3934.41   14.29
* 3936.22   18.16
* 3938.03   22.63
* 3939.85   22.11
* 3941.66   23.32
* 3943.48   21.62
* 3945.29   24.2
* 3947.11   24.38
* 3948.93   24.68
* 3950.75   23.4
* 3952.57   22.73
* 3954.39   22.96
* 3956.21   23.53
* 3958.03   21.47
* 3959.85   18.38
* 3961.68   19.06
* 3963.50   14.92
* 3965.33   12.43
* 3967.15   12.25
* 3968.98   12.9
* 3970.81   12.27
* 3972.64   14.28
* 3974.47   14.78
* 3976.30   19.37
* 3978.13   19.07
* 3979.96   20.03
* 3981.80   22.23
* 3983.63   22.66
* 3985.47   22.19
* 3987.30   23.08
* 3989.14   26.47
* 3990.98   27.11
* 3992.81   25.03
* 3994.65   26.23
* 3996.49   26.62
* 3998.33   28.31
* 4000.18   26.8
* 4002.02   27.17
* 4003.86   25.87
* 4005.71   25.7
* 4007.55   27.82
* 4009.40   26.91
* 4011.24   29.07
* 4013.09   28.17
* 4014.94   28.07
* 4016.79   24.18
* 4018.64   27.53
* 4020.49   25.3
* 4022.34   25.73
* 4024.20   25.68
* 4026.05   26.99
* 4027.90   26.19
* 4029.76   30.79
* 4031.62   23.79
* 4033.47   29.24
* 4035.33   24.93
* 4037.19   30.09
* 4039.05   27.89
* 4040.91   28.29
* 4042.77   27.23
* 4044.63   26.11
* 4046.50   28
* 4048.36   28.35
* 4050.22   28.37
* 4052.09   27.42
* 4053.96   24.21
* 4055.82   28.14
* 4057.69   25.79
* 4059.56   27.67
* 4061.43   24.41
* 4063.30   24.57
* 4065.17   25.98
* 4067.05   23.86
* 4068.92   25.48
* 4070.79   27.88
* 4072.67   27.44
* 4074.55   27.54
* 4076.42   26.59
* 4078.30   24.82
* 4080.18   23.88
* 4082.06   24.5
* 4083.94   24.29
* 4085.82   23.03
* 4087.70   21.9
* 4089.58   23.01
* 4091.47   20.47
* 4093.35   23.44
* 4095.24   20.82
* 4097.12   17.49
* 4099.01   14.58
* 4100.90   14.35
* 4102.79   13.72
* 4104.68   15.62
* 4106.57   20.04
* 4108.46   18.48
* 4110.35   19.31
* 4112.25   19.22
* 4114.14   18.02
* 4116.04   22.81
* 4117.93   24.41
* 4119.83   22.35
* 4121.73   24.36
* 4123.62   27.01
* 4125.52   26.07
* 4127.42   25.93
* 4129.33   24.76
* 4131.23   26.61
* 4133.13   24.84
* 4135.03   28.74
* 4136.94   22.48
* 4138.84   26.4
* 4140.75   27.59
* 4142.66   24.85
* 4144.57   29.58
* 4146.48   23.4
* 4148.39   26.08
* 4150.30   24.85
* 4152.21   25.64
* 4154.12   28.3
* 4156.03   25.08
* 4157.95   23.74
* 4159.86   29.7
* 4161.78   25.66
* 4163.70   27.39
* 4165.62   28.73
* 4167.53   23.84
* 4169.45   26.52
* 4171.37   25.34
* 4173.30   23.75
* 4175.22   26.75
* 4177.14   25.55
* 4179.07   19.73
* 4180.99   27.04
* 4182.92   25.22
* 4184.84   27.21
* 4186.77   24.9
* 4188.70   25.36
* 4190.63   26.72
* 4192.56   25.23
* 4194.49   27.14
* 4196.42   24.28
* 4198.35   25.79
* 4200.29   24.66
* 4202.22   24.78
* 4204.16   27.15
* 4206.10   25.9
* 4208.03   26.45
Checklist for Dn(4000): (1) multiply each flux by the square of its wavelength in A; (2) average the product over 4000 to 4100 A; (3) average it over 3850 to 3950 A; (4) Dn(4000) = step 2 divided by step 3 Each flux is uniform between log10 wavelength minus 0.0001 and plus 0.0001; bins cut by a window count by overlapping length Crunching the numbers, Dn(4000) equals 1.3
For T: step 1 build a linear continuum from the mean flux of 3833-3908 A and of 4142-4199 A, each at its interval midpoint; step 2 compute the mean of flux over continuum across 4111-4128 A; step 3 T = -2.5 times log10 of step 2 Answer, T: 0.06 mag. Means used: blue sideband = 18.8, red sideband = 25.8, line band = 23.2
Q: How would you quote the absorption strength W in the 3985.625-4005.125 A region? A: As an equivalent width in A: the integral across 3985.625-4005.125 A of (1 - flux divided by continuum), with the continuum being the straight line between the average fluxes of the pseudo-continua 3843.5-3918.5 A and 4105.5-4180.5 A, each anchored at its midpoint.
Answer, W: -3.4 A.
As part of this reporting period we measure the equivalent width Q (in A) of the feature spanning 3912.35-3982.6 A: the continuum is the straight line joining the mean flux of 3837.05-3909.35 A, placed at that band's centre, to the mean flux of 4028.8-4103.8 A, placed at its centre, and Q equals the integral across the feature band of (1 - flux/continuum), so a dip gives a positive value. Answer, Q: 4.7 A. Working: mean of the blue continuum 19.4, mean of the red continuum 24.7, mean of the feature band 20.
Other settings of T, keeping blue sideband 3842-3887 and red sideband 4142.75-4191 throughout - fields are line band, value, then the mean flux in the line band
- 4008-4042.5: -0.16 mag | 27.2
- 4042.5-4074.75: -0.11 mag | 26.5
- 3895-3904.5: 0.09 mag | 19.8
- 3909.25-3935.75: 0.03 mag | 21.3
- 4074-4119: 0.18 mag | 20.9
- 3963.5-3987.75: 0.30 mag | 17.3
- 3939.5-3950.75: -0.06 mag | 23.5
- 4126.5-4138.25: -0.01 mag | 25.6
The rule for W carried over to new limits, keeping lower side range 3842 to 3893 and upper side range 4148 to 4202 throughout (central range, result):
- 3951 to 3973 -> 4.1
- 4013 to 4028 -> -2.4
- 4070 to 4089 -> -1.0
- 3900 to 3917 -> -1.9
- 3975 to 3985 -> 0.6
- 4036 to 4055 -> -3.6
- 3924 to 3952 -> 0.2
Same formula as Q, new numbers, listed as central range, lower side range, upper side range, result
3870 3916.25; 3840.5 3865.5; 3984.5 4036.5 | 7.0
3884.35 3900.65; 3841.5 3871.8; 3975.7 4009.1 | 5.5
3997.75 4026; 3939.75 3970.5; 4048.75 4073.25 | -4.2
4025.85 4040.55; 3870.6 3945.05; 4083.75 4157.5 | -4.1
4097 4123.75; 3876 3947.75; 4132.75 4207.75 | 5.6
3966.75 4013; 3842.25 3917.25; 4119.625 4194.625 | -0.6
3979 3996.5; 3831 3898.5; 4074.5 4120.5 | -3.9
